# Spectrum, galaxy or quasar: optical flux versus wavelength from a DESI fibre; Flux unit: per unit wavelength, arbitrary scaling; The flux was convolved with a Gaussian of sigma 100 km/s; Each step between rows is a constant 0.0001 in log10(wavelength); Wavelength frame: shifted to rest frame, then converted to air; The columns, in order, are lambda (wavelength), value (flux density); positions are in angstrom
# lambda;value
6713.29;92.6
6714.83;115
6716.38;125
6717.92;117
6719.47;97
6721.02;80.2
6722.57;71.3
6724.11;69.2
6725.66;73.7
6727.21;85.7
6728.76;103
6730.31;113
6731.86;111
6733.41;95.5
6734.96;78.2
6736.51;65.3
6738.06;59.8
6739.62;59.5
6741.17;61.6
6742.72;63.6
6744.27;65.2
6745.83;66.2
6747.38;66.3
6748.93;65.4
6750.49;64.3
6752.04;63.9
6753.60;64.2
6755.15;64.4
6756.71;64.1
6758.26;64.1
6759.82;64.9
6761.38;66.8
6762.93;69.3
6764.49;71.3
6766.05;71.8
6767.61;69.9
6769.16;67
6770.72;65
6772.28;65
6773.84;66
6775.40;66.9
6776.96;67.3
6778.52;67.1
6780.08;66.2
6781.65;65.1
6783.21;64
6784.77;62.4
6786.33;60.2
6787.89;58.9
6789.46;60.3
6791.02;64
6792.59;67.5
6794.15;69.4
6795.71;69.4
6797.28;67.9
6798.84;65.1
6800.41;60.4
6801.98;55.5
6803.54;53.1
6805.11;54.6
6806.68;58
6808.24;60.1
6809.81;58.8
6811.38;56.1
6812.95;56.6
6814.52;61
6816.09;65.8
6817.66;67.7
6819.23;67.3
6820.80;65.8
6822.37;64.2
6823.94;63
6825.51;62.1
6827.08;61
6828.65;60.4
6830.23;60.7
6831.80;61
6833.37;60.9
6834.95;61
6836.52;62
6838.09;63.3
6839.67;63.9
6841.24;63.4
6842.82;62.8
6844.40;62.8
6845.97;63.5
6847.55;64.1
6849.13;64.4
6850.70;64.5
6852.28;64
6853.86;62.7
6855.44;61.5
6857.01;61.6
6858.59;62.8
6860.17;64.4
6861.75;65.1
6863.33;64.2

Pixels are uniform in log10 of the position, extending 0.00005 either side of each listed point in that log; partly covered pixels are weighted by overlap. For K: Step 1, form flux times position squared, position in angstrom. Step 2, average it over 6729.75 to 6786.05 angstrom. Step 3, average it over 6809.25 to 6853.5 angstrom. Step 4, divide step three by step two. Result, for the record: 0.93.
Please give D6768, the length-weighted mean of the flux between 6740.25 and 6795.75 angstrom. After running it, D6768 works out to 65.5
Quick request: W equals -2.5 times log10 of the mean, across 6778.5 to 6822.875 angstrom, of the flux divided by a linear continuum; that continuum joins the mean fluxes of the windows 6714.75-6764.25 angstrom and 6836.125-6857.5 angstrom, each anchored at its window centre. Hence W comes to 0.113 mag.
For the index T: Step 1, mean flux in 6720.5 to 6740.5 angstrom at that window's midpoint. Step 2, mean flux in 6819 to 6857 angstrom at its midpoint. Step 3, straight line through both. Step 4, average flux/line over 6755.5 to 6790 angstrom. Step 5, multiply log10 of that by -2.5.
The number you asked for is 0.14 mag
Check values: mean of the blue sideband 81.9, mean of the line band 65.6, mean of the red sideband 62.9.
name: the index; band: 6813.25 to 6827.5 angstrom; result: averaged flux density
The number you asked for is 64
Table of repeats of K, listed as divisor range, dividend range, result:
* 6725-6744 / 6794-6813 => 0.76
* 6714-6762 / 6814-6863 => 0.83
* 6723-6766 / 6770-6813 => 0.88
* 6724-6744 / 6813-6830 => 0.81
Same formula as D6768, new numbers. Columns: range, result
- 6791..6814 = 61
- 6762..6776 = 68.1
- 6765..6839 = 63.1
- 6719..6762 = 73.7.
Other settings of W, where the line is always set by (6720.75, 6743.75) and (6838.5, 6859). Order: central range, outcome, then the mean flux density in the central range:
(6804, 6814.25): 0.19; 57.4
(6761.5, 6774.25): 0.09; 68.2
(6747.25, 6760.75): 0.18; 64.6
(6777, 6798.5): 0.11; 64.9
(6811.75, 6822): 0.06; 63.7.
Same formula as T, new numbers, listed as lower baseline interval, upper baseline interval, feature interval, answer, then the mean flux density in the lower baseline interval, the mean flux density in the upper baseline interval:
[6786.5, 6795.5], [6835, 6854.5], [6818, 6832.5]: 0.01 mag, 64.1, 63.4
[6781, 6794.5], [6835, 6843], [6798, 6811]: 0.09 mag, 63.3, 62.9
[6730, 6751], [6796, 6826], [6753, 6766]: 0.05 mag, 73.2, 61.3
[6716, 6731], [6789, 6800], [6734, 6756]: 0.28 mag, 92.6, 66.2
